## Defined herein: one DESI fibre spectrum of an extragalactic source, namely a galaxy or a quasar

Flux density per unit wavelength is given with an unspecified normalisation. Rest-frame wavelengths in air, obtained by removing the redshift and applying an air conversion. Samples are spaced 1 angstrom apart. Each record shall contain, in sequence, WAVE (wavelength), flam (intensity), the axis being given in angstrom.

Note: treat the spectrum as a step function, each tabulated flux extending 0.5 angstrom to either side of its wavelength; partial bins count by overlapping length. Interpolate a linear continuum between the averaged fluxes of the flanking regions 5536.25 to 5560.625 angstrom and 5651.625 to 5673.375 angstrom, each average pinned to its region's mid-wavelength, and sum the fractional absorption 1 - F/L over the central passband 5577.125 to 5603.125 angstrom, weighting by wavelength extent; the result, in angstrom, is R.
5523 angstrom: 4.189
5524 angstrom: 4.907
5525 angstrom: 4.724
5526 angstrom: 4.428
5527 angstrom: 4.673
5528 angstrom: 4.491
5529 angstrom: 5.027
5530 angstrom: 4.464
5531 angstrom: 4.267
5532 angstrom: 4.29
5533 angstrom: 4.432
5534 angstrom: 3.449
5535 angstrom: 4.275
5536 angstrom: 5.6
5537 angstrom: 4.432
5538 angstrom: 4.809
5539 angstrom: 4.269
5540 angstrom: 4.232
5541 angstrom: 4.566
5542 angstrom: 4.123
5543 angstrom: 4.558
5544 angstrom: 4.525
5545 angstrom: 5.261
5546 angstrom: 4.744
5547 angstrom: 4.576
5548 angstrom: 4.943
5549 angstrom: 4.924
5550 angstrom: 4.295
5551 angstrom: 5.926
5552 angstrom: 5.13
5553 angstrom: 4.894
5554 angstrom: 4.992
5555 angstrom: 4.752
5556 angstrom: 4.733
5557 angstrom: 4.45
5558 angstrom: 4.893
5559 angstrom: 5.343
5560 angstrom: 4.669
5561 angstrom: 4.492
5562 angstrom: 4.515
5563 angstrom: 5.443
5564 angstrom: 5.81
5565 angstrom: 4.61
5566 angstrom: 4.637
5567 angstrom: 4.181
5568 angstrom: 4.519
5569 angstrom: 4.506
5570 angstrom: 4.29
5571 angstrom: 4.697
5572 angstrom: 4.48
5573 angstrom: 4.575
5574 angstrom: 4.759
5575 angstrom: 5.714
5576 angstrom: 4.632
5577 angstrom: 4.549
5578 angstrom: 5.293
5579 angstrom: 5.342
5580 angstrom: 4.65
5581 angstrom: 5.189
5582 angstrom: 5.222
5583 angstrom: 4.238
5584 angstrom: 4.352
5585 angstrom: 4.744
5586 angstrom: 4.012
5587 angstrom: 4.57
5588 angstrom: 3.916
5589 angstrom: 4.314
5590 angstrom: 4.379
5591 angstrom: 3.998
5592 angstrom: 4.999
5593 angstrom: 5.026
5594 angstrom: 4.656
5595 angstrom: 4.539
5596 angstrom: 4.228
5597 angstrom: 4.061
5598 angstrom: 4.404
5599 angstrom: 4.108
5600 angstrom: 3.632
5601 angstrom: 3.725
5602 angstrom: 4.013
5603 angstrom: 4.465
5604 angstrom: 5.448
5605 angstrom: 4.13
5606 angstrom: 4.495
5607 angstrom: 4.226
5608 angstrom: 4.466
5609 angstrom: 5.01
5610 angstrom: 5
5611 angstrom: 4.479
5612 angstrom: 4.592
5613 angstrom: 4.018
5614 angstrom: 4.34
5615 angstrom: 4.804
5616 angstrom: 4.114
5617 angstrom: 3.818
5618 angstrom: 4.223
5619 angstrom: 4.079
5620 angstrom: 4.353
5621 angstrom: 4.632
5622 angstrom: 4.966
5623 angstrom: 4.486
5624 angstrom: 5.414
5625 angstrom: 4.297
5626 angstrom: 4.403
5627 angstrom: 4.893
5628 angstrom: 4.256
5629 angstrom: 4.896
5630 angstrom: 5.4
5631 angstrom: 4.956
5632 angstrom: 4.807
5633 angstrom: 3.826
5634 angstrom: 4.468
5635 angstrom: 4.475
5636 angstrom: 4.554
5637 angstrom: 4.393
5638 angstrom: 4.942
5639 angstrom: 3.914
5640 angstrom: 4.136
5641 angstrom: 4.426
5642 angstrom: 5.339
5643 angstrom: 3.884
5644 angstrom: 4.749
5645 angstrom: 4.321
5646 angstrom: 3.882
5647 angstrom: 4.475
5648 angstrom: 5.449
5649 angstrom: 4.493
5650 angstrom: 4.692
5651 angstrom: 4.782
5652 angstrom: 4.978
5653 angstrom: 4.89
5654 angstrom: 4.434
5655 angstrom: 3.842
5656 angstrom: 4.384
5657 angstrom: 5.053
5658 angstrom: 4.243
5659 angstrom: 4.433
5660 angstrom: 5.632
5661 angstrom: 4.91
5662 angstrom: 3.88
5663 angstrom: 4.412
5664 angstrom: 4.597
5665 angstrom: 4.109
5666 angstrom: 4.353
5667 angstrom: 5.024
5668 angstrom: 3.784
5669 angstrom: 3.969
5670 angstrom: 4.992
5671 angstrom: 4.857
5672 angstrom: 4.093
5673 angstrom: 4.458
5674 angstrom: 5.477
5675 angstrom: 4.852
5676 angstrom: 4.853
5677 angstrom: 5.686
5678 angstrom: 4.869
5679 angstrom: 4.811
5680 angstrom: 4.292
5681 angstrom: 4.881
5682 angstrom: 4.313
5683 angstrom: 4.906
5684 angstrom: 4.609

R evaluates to 1.14 angstrom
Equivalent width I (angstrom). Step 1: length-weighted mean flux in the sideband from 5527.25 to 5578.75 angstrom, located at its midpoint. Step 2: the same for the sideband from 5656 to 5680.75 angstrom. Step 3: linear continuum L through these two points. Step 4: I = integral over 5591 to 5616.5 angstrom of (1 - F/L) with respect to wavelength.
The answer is 1.4 angstrom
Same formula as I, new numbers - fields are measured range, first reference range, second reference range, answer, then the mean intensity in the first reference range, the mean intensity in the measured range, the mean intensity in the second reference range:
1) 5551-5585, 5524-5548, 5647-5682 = -1.8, 4.55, 4.82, 4.65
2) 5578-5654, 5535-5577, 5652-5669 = 1.4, 4.76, 4.52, 4.5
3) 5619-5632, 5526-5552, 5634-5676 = -0.4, 4.61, 4.72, 4.55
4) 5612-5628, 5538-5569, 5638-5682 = 0.7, 4.76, 4.45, 4.6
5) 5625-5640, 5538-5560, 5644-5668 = 0.2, 4.77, 4.56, 4.56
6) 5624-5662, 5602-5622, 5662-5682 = -0.4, 4.46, 4.59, 4.62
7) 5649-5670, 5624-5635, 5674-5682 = 1.2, 4.65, 4.53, 4.89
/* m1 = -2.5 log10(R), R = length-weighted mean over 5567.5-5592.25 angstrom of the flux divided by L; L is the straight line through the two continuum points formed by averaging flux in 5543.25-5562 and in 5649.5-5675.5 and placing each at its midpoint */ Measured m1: 0.03 mag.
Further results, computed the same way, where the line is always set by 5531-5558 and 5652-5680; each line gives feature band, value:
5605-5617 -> 0.04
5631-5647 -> 0.05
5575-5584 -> -0.06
